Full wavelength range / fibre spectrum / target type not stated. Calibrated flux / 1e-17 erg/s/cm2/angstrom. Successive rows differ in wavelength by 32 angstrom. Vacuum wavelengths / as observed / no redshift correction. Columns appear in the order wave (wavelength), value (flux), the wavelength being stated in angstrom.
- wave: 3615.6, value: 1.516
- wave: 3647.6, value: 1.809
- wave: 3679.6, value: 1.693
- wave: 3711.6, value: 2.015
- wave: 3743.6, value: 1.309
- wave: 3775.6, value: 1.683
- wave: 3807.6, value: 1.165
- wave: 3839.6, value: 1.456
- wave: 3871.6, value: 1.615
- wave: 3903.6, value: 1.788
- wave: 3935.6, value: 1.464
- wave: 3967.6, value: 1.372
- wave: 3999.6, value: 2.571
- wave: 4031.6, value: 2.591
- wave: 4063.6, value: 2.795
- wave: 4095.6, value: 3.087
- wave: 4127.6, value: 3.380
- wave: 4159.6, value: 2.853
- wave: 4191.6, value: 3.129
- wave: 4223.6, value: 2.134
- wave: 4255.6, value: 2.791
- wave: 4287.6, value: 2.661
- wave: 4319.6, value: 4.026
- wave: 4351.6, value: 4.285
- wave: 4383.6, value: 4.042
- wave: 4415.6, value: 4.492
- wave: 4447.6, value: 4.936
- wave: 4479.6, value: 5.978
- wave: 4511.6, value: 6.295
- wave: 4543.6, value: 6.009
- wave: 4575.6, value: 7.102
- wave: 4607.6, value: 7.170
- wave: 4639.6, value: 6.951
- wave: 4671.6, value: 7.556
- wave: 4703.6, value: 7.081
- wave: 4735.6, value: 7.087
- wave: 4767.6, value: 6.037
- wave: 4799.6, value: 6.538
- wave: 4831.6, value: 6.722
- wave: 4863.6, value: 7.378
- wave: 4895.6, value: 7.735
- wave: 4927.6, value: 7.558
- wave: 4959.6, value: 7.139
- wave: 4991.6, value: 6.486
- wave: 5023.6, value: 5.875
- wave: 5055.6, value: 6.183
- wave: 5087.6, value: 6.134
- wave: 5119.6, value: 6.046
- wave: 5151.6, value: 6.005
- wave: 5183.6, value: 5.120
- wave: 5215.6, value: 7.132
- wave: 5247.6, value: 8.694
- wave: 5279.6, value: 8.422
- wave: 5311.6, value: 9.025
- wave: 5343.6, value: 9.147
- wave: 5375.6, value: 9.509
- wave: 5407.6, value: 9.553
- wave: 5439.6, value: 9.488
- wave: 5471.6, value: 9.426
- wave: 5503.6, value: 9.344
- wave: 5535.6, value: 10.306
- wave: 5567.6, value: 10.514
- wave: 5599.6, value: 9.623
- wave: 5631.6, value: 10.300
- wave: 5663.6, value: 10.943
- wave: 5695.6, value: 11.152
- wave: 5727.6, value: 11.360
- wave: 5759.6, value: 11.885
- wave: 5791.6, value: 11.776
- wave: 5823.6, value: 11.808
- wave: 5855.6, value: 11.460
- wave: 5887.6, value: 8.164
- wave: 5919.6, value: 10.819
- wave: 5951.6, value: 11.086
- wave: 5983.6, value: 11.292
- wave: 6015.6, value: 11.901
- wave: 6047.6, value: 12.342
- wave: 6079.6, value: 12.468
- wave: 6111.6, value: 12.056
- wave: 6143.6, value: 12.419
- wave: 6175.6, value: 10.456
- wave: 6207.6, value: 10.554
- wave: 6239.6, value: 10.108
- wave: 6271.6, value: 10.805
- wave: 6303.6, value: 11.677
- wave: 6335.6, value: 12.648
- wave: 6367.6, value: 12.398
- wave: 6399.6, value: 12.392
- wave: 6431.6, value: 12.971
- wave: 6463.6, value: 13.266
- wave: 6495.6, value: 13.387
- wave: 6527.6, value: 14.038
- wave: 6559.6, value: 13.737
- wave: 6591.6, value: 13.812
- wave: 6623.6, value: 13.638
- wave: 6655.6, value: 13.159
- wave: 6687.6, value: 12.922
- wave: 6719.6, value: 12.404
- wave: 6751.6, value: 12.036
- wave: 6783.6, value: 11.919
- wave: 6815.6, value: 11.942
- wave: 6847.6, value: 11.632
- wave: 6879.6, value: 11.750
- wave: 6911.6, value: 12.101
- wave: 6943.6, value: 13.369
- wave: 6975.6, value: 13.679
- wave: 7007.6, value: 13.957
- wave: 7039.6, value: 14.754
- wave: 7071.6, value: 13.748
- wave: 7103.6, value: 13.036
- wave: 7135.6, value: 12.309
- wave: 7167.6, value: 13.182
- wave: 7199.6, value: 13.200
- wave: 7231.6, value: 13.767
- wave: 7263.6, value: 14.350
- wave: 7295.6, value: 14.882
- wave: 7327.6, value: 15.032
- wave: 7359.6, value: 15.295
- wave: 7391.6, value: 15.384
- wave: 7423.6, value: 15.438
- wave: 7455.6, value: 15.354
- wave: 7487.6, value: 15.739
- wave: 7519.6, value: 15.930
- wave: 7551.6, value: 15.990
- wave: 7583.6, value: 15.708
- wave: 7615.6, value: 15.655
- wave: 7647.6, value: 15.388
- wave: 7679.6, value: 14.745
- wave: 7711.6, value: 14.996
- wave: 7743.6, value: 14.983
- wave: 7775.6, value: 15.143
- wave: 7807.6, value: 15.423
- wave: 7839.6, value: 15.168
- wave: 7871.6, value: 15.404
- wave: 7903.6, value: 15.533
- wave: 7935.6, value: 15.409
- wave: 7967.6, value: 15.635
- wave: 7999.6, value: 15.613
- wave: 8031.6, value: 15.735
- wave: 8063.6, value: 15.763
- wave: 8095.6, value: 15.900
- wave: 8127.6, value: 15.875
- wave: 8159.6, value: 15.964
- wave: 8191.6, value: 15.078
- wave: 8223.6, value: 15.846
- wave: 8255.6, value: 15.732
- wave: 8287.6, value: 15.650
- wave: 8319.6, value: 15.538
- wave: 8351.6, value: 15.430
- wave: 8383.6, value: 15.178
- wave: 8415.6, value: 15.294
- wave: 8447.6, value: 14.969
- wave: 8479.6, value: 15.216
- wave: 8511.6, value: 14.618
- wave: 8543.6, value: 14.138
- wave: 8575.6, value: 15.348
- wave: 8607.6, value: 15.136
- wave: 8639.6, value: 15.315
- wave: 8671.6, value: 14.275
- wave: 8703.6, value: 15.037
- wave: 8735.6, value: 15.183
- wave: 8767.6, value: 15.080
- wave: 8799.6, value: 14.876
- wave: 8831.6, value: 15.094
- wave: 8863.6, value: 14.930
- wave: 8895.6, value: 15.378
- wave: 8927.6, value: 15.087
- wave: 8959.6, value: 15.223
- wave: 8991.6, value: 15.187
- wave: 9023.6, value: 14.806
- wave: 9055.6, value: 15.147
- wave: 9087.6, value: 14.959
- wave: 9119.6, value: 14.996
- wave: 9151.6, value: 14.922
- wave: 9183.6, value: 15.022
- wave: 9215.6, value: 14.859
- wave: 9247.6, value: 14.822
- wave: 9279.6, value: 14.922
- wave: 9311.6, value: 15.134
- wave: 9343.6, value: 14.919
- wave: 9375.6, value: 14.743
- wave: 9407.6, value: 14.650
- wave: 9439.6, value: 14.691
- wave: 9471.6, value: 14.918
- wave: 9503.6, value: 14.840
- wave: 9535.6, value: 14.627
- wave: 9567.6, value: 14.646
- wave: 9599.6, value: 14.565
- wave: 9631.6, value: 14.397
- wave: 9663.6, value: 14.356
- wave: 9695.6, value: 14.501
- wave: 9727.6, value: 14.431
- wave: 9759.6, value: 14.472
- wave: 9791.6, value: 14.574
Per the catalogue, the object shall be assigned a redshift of 0.000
